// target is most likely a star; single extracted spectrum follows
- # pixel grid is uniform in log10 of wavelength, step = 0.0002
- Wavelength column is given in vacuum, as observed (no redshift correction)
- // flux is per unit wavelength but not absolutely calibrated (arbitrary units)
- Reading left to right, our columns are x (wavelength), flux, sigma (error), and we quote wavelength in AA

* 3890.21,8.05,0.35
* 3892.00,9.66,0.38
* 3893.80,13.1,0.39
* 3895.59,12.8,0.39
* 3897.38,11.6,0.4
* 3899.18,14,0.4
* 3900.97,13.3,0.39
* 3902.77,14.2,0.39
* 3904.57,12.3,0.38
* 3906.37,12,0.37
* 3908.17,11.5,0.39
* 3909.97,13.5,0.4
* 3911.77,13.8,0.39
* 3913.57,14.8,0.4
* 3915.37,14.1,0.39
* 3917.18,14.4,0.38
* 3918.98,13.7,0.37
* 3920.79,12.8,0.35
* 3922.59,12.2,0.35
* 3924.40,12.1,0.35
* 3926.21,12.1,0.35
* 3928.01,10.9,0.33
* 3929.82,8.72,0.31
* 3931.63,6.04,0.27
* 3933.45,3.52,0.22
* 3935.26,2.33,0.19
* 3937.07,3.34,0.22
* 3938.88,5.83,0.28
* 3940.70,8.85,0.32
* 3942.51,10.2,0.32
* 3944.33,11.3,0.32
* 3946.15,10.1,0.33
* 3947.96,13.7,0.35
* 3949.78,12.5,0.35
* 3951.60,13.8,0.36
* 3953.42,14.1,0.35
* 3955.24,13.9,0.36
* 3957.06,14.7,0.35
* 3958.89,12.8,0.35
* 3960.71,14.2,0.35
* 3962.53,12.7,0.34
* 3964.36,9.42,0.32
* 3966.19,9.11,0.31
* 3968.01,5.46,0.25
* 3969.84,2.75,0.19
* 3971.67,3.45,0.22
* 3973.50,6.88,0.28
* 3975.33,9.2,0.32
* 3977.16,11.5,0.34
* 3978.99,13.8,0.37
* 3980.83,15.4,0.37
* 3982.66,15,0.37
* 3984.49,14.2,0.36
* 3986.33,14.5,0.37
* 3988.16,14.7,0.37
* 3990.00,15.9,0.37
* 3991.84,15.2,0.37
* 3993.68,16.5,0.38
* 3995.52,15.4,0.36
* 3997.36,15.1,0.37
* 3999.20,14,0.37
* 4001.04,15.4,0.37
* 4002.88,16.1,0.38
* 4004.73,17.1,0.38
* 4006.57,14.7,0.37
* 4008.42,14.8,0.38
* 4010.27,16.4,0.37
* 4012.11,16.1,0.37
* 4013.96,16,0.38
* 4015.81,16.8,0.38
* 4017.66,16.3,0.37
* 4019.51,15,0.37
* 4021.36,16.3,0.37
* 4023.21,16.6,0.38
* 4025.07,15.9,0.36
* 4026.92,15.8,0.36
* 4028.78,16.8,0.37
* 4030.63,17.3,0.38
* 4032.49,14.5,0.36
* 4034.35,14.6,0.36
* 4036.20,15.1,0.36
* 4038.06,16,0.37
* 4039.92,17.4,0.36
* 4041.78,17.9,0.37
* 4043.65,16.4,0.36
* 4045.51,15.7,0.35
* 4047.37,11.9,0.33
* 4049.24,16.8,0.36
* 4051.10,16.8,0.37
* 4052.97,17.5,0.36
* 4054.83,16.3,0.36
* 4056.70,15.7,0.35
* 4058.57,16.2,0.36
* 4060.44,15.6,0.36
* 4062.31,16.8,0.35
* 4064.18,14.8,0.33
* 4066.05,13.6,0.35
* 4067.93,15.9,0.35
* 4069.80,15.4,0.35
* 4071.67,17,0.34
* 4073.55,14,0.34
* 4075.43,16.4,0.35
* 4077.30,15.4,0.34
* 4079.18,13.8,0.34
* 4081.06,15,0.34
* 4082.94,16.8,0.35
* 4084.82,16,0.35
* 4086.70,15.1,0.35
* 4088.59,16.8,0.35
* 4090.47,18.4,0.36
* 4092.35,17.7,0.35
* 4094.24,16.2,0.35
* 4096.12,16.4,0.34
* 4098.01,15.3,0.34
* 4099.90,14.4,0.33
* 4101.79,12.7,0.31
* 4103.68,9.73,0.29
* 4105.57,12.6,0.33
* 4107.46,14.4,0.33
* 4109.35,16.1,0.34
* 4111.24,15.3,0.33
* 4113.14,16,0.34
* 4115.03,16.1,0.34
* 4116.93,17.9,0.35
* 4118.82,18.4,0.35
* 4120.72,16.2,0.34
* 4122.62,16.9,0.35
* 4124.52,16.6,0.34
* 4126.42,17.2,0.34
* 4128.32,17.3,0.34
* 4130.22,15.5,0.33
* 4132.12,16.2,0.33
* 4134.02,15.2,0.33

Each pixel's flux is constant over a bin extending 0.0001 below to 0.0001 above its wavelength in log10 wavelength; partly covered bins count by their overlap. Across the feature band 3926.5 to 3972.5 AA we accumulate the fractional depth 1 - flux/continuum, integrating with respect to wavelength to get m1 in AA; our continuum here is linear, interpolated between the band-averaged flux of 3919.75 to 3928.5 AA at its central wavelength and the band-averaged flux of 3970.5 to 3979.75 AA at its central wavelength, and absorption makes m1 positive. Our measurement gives 4.1 AA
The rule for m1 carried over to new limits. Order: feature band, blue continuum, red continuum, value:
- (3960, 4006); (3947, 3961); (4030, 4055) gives 6.2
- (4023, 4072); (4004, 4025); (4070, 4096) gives 0.3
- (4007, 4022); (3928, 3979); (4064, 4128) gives -4.8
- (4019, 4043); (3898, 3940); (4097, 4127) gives -4.7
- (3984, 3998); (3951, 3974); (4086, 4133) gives -4.8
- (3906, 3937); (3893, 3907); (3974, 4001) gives 5.5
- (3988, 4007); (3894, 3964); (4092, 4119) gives -3.8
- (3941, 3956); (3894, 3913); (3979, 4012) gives 1.9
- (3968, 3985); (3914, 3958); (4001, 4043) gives 4.4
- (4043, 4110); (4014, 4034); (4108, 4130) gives 3.9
